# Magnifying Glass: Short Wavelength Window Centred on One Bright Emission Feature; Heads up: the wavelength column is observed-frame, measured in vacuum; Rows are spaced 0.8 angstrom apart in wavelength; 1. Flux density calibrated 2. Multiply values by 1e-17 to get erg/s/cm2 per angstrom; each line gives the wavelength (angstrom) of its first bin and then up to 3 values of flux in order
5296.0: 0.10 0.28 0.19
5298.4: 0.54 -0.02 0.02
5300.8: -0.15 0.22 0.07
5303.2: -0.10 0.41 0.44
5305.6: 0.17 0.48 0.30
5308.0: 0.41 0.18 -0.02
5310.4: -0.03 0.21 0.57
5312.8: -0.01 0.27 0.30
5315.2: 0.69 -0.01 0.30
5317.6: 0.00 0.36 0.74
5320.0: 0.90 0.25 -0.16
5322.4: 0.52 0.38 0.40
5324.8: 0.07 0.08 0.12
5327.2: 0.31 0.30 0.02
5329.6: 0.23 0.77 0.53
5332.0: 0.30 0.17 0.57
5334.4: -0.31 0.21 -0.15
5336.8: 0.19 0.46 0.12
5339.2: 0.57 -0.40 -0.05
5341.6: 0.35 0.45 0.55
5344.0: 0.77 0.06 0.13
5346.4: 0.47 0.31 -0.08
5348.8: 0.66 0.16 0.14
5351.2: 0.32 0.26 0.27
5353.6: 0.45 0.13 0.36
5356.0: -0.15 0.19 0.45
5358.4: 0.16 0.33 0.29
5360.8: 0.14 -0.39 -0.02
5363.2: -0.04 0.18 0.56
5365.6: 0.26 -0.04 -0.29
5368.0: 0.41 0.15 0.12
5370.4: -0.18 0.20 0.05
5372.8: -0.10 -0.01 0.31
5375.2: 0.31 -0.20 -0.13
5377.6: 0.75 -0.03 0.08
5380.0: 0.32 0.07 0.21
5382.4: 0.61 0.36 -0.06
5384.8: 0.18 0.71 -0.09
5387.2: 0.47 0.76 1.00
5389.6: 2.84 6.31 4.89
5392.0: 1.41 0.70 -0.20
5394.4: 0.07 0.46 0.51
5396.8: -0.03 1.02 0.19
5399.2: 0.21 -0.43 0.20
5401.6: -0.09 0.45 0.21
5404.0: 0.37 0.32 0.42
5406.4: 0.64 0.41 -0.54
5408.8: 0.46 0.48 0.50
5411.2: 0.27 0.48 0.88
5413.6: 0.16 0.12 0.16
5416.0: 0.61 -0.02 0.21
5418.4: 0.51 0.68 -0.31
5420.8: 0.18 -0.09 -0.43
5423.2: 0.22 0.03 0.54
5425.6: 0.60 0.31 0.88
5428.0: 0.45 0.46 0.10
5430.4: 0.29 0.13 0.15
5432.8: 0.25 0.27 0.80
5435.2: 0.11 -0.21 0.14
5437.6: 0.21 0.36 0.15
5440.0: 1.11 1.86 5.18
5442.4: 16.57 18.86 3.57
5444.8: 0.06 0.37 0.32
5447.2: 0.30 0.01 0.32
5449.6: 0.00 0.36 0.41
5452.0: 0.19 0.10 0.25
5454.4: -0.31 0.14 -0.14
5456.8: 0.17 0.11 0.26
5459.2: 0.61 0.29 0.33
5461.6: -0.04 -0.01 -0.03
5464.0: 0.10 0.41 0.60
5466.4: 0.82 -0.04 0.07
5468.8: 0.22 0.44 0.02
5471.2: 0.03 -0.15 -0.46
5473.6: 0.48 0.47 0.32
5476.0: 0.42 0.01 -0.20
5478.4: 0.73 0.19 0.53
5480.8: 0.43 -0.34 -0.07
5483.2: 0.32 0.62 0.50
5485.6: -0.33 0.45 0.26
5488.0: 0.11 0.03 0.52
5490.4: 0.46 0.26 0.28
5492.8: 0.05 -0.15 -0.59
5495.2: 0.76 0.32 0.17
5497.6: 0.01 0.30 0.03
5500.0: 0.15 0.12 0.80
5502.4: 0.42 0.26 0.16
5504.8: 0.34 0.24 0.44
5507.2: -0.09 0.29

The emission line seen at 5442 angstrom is [O III]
